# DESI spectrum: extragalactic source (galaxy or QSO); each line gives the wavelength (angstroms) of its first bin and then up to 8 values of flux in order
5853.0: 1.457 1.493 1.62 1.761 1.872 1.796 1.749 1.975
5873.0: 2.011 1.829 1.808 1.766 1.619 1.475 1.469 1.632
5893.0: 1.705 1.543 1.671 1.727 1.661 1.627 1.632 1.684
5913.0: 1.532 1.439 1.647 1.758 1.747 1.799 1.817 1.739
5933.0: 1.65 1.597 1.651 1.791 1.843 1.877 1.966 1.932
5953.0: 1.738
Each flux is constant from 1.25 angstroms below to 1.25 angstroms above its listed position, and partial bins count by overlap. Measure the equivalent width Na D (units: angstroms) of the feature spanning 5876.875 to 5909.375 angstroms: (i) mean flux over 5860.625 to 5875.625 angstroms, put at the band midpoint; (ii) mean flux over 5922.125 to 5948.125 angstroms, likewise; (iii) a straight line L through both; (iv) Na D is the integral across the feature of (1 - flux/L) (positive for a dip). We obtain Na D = 3.3 angstroms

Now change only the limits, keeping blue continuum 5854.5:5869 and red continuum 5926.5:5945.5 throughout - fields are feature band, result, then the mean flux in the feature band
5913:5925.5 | 0.6 angstroms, 1.65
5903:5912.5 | 0.5 angstroms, 1.64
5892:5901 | 0.4 angstroms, 1.65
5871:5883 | -0.8 angstroms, 1.84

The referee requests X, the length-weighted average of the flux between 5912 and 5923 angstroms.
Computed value 1.61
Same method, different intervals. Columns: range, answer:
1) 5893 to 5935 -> 1.67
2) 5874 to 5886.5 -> 1.71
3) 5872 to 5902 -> 1.68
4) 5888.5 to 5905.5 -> 1.65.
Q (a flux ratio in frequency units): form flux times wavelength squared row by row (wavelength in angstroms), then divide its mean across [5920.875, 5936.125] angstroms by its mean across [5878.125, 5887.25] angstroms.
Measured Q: 1.1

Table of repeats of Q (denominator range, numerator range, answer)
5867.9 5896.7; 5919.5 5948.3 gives 1.05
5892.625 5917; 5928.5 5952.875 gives 1.11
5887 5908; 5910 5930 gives 1.04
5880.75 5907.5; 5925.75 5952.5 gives 1.12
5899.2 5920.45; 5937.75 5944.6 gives 1.11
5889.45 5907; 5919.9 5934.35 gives 1.07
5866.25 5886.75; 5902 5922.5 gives 0.93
